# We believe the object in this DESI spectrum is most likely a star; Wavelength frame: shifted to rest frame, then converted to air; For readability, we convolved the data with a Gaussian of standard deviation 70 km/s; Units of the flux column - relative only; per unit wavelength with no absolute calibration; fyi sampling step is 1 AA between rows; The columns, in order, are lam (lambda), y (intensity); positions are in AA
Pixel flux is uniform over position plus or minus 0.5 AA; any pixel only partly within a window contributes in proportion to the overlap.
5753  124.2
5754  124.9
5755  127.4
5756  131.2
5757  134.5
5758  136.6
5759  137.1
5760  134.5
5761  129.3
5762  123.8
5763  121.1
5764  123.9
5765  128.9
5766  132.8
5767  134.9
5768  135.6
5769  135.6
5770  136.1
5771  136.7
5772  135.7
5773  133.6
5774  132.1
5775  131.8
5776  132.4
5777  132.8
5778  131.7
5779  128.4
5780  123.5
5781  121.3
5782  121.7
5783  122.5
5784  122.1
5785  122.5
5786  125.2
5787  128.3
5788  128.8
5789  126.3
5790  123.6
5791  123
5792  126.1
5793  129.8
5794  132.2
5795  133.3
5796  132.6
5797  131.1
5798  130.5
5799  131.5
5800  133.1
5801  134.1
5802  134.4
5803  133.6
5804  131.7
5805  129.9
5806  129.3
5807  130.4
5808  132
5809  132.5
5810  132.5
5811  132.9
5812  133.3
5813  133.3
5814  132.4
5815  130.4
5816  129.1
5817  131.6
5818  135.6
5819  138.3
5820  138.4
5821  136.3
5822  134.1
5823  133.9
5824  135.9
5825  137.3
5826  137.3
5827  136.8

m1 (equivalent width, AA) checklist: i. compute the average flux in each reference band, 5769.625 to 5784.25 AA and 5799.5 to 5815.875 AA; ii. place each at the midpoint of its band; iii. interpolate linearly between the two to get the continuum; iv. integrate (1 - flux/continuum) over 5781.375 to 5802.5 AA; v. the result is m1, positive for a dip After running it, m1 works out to 0.4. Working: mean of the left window 130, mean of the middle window 128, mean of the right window 132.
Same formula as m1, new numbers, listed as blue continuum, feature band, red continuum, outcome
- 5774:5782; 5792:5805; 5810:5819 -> -0.1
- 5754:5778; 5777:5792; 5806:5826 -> 0.8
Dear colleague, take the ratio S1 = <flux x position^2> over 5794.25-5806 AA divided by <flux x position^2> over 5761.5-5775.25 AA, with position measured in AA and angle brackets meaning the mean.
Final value 1.0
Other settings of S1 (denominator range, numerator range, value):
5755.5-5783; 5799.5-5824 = 1.03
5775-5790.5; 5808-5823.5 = 1.07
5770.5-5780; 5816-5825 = 1.04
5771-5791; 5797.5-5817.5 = 1.04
